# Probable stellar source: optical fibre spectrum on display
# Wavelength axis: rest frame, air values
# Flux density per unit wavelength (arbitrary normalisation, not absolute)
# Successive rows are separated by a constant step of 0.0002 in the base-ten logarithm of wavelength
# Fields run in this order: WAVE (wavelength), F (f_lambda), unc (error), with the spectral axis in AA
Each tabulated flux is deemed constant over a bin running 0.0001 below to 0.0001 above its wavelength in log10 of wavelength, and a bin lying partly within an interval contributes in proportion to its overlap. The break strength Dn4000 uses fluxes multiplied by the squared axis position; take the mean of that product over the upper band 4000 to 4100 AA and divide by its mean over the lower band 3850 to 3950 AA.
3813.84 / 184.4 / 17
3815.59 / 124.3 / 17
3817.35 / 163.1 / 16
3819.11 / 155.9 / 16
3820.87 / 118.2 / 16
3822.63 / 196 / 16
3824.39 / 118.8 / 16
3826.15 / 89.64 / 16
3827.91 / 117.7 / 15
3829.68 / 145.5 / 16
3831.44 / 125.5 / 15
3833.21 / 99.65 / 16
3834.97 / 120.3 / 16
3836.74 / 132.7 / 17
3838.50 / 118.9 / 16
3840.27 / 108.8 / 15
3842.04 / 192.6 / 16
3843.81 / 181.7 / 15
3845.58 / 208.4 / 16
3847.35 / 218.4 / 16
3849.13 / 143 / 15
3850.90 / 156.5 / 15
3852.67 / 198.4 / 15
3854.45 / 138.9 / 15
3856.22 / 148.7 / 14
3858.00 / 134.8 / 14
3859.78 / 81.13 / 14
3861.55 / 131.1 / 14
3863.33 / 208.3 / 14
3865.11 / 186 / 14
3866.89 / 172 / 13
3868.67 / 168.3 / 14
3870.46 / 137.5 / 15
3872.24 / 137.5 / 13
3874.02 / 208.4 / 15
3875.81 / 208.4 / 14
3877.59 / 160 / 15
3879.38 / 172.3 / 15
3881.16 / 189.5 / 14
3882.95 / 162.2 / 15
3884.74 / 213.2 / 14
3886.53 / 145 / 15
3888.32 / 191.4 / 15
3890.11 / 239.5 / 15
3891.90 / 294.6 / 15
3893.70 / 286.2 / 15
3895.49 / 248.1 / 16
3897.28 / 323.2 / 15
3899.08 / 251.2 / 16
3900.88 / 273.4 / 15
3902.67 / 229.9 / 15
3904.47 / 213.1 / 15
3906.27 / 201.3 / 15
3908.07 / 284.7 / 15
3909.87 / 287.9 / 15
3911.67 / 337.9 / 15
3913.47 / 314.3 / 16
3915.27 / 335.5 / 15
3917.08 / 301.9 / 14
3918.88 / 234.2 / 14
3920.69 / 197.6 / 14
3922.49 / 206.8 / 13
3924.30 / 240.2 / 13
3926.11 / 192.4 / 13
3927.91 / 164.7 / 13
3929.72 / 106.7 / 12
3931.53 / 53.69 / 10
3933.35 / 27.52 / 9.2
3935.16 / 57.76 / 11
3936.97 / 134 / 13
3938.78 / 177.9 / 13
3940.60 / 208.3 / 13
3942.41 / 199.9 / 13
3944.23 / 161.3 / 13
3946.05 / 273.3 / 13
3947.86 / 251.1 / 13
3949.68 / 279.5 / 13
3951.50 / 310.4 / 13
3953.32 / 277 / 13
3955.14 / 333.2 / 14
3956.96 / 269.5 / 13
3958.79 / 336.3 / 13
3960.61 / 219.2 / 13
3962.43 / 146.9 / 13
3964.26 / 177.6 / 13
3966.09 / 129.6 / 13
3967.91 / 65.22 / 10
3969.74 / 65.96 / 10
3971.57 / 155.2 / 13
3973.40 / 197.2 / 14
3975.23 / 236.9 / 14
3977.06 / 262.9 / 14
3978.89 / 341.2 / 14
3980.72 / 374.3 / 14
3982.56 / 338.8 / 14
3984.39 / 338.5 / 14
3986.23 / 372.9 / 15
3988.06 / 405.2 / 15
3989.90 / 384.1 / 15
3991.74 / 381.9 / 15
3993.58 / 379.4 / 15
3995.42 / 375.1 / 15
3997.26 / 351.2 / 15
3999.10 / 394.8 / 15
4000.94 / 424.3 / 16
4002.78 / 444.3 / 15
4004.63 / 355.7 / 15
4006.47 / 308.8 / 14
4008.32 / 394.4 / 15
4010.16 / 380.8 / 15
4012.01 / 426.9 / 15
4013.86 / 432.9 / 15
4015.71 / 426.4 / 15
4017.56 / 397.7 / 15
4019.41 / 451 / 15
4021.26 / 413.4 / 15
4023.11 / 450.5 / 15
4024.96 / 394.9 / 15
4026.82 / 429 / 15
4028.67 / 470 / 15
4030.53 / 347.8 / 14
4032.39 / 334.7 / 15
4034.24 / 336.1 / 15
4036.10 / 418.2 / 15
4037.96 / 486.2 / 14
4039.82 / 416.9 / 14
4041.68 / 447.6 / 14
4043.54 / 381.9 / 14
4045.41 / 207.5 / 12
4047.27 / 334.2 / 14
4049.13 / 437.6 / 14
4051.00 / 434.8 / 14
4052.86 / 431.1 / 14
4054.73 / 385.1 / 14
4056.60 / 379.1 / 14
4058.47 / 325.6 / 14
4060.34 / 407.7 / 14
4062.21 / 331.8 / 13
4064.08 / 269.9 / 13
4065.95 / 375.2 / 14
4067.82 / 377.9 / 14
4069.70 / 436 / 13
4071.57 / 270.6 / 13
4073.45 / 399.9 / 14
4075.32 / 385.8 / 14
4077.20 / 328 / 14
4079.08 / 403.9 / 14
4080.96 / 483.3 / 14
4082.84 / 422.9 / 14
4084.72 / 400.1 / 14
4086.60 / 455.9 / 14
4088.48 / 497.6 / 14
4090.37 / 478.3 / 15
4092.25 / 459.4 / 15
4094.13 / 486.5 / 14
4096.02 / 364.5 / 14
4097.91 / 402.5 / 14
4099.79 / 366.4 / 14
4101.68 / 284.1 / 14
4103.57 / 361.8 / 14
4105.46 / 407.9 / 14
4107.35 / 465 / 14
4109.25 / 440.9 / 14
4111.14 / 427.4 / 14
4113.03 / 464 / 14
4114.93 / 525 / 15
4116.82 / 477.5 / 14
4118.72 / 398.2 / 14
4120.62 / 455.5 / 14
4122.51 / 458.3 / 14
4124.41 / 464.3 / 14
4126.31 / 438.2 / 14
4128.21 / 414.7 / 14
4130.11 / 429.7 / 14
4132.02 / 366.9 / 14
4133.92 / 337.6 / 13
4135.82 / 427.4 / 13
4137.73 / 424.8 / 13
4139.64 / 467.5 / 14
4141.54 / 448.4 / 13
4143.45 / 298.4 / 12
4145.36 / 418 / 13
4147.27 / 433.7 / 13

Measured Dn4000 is 2.1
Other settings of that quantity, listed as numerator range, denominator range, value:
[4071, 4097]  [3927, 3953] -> 2.58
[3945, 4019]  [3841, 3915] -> 1.60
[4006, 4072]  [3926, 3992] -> 1.78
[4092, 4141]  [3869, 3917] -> 2.03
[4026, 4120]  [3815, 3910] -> 2.49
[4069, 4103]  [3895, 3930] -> 1.78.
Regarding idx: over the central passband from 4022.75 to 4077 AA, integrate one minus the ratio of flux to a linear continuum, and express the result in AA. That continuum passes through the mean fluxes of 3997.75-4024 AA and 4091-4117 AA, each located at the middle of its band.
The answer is 4.2 AA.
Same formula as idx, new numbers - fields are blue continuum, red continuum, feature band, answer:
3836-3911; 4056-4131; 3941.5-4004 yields 2.04 AA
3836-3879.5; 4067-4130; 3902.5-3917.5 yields -4.19 AA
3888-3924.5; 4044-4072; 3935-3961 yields 4.77 AA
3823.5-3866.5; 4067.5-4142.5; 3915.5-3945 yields 8.02 AA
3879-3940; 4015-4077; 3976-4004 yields -4.76 AA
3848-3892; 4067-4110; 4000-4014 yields -3.27 AA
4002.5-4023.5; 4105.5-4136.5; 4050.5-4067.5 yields 1.96 AA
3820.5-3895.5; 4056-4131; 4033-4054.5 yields -2.02 AA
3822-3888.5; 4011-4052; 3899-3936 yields 3.80 AA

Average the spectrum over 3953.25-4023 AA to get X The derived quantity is 323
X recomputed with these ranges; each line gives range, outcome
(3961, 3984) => 211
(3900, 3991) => 234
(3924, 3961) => 203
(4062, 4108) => 397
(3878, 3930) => 237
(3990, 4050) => 395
